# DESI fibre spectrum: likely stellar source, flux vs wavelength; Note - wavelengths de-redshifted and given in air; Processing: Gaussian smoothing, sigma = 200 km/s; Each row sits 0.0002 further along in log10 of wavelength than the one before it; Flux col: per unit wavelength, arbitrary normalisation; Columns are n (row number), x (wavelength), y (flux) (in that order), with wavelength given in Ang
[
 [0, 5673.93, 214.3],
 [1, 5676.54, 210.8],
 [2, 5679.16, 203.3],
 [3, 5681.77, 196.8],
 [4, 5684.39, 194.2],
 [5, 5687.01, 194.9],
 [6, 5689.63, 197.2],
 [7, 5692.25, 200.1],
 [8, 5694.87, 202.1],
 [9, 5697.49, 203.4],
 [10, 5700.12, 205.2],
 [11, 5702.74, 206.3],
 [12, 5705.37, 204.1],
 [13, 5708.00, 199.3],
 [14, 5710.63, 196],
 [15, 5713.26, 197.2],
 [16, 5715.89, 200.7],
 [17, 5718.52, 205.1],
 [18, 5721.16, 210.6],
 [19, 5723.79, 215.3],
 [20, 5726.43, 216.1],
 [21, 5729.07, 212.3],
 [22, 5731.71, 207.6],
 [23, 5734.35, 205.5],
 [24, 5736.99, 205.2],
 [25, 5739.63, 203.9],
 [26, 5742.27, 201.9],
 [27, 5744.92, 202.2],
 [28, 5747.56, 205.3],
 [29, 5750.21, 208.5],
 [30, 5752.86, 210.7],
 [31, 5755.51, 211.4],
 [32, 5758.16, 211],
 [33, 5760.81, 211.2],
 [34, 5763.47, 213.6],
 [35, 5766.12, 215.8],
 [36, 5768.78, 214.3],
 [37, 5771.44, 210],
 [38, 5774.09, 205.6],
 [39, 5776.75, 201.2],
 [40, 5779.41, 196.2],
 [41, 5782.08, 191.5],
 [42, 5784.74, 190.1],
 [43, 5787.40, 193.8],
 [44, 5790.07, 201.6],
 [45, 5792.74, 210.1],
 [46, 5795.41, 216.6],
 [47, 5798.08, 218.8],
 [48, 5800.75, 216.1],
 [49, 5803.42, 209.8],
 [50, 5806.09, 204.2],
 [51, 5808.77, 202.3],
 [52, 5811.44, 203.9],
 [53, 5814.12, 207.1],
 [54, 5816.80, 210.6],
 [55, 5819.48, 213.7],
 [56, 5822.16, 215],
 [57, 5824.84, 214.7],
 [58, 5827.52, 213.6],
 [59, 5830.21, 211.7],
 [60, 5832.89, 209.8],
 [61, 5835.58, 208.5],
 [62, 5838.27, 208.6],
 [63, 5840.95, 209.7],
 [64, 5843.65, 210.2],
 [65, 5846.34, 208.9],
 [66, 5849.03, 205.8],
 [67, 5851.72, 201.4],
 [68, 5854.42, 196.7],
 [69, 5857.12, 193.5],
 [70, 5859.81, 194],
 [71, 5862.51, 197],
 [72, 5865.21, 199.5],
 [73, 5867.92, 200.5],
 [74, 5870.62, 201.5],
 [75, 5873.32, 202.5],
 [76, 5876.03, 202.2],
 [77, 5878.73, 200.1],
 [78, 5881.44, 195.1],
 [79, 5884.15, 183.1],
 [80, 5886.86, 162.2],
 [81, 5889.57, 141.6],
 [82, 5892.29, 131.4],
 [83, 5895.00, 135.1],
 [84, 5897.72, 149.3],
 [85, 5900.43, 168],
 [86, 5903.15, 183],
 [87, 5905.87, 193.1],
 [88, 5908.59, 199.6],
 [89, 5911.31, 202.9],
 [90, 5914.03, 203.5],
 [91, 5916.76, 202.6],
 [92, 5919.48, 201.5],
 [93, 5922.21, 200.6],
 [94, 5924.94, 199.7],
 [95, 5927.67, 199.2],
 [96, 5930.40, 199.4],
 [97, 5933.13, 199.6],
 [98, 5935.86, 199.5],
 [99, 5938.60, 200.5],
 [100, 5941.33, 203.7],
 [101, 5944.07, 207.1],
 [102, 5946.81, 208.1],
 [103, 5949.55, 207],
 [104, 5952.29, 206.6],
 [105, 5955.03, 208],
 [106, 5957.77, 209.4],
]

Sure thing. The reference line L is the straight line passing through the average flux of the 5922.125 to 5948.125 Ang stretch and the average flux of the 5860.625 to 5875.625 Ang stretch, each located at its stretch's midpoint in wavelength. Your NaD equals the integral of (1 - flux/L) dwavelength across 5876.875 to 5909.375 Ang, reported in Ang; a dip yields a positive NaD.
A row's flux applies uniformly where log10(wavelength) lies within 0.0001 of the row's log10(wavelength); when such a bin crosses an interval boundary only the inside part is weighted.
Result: 4.9 Ang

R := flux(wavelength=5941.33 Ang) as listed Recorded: 203.7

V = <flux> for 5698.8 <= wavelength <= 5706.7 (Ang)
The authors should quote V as 205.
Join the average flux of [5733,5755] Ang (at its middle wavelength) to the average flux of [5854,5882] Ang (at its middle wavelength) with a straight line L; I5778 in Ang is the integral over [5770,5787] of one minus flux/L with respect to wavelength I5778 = 0.4 Ang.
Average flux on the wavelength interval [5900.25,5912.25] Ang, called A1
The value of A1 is 191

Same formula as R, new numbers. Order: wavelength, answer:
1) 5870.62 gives 201.5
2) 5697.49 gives 203.4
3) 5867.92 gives 200.5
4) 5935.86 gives 199.5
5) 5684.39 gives 194.2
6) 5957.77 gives 209.4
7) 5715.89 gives 200.7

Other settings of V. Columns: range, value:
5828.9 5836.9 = 210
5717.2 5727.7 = 212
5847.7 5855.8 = 201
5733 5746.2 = 204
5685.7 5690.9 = 196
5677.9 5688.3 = 197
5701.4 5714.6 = 201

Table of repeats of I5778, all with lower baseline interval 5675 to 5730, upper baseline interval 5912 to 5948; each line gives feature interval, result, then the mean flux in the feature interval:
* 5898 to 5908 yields 1.1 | 179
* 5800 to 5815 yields -0.3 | 207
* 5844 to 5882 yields 0.4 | 200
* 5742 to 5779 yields -1.0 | 209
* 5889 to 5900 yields 3.3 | 142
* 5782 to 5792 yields 0.4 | 196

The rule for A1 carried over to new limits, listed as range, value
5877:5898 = 164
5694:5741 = 205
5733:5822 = 207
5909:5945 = 201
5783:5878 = 206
